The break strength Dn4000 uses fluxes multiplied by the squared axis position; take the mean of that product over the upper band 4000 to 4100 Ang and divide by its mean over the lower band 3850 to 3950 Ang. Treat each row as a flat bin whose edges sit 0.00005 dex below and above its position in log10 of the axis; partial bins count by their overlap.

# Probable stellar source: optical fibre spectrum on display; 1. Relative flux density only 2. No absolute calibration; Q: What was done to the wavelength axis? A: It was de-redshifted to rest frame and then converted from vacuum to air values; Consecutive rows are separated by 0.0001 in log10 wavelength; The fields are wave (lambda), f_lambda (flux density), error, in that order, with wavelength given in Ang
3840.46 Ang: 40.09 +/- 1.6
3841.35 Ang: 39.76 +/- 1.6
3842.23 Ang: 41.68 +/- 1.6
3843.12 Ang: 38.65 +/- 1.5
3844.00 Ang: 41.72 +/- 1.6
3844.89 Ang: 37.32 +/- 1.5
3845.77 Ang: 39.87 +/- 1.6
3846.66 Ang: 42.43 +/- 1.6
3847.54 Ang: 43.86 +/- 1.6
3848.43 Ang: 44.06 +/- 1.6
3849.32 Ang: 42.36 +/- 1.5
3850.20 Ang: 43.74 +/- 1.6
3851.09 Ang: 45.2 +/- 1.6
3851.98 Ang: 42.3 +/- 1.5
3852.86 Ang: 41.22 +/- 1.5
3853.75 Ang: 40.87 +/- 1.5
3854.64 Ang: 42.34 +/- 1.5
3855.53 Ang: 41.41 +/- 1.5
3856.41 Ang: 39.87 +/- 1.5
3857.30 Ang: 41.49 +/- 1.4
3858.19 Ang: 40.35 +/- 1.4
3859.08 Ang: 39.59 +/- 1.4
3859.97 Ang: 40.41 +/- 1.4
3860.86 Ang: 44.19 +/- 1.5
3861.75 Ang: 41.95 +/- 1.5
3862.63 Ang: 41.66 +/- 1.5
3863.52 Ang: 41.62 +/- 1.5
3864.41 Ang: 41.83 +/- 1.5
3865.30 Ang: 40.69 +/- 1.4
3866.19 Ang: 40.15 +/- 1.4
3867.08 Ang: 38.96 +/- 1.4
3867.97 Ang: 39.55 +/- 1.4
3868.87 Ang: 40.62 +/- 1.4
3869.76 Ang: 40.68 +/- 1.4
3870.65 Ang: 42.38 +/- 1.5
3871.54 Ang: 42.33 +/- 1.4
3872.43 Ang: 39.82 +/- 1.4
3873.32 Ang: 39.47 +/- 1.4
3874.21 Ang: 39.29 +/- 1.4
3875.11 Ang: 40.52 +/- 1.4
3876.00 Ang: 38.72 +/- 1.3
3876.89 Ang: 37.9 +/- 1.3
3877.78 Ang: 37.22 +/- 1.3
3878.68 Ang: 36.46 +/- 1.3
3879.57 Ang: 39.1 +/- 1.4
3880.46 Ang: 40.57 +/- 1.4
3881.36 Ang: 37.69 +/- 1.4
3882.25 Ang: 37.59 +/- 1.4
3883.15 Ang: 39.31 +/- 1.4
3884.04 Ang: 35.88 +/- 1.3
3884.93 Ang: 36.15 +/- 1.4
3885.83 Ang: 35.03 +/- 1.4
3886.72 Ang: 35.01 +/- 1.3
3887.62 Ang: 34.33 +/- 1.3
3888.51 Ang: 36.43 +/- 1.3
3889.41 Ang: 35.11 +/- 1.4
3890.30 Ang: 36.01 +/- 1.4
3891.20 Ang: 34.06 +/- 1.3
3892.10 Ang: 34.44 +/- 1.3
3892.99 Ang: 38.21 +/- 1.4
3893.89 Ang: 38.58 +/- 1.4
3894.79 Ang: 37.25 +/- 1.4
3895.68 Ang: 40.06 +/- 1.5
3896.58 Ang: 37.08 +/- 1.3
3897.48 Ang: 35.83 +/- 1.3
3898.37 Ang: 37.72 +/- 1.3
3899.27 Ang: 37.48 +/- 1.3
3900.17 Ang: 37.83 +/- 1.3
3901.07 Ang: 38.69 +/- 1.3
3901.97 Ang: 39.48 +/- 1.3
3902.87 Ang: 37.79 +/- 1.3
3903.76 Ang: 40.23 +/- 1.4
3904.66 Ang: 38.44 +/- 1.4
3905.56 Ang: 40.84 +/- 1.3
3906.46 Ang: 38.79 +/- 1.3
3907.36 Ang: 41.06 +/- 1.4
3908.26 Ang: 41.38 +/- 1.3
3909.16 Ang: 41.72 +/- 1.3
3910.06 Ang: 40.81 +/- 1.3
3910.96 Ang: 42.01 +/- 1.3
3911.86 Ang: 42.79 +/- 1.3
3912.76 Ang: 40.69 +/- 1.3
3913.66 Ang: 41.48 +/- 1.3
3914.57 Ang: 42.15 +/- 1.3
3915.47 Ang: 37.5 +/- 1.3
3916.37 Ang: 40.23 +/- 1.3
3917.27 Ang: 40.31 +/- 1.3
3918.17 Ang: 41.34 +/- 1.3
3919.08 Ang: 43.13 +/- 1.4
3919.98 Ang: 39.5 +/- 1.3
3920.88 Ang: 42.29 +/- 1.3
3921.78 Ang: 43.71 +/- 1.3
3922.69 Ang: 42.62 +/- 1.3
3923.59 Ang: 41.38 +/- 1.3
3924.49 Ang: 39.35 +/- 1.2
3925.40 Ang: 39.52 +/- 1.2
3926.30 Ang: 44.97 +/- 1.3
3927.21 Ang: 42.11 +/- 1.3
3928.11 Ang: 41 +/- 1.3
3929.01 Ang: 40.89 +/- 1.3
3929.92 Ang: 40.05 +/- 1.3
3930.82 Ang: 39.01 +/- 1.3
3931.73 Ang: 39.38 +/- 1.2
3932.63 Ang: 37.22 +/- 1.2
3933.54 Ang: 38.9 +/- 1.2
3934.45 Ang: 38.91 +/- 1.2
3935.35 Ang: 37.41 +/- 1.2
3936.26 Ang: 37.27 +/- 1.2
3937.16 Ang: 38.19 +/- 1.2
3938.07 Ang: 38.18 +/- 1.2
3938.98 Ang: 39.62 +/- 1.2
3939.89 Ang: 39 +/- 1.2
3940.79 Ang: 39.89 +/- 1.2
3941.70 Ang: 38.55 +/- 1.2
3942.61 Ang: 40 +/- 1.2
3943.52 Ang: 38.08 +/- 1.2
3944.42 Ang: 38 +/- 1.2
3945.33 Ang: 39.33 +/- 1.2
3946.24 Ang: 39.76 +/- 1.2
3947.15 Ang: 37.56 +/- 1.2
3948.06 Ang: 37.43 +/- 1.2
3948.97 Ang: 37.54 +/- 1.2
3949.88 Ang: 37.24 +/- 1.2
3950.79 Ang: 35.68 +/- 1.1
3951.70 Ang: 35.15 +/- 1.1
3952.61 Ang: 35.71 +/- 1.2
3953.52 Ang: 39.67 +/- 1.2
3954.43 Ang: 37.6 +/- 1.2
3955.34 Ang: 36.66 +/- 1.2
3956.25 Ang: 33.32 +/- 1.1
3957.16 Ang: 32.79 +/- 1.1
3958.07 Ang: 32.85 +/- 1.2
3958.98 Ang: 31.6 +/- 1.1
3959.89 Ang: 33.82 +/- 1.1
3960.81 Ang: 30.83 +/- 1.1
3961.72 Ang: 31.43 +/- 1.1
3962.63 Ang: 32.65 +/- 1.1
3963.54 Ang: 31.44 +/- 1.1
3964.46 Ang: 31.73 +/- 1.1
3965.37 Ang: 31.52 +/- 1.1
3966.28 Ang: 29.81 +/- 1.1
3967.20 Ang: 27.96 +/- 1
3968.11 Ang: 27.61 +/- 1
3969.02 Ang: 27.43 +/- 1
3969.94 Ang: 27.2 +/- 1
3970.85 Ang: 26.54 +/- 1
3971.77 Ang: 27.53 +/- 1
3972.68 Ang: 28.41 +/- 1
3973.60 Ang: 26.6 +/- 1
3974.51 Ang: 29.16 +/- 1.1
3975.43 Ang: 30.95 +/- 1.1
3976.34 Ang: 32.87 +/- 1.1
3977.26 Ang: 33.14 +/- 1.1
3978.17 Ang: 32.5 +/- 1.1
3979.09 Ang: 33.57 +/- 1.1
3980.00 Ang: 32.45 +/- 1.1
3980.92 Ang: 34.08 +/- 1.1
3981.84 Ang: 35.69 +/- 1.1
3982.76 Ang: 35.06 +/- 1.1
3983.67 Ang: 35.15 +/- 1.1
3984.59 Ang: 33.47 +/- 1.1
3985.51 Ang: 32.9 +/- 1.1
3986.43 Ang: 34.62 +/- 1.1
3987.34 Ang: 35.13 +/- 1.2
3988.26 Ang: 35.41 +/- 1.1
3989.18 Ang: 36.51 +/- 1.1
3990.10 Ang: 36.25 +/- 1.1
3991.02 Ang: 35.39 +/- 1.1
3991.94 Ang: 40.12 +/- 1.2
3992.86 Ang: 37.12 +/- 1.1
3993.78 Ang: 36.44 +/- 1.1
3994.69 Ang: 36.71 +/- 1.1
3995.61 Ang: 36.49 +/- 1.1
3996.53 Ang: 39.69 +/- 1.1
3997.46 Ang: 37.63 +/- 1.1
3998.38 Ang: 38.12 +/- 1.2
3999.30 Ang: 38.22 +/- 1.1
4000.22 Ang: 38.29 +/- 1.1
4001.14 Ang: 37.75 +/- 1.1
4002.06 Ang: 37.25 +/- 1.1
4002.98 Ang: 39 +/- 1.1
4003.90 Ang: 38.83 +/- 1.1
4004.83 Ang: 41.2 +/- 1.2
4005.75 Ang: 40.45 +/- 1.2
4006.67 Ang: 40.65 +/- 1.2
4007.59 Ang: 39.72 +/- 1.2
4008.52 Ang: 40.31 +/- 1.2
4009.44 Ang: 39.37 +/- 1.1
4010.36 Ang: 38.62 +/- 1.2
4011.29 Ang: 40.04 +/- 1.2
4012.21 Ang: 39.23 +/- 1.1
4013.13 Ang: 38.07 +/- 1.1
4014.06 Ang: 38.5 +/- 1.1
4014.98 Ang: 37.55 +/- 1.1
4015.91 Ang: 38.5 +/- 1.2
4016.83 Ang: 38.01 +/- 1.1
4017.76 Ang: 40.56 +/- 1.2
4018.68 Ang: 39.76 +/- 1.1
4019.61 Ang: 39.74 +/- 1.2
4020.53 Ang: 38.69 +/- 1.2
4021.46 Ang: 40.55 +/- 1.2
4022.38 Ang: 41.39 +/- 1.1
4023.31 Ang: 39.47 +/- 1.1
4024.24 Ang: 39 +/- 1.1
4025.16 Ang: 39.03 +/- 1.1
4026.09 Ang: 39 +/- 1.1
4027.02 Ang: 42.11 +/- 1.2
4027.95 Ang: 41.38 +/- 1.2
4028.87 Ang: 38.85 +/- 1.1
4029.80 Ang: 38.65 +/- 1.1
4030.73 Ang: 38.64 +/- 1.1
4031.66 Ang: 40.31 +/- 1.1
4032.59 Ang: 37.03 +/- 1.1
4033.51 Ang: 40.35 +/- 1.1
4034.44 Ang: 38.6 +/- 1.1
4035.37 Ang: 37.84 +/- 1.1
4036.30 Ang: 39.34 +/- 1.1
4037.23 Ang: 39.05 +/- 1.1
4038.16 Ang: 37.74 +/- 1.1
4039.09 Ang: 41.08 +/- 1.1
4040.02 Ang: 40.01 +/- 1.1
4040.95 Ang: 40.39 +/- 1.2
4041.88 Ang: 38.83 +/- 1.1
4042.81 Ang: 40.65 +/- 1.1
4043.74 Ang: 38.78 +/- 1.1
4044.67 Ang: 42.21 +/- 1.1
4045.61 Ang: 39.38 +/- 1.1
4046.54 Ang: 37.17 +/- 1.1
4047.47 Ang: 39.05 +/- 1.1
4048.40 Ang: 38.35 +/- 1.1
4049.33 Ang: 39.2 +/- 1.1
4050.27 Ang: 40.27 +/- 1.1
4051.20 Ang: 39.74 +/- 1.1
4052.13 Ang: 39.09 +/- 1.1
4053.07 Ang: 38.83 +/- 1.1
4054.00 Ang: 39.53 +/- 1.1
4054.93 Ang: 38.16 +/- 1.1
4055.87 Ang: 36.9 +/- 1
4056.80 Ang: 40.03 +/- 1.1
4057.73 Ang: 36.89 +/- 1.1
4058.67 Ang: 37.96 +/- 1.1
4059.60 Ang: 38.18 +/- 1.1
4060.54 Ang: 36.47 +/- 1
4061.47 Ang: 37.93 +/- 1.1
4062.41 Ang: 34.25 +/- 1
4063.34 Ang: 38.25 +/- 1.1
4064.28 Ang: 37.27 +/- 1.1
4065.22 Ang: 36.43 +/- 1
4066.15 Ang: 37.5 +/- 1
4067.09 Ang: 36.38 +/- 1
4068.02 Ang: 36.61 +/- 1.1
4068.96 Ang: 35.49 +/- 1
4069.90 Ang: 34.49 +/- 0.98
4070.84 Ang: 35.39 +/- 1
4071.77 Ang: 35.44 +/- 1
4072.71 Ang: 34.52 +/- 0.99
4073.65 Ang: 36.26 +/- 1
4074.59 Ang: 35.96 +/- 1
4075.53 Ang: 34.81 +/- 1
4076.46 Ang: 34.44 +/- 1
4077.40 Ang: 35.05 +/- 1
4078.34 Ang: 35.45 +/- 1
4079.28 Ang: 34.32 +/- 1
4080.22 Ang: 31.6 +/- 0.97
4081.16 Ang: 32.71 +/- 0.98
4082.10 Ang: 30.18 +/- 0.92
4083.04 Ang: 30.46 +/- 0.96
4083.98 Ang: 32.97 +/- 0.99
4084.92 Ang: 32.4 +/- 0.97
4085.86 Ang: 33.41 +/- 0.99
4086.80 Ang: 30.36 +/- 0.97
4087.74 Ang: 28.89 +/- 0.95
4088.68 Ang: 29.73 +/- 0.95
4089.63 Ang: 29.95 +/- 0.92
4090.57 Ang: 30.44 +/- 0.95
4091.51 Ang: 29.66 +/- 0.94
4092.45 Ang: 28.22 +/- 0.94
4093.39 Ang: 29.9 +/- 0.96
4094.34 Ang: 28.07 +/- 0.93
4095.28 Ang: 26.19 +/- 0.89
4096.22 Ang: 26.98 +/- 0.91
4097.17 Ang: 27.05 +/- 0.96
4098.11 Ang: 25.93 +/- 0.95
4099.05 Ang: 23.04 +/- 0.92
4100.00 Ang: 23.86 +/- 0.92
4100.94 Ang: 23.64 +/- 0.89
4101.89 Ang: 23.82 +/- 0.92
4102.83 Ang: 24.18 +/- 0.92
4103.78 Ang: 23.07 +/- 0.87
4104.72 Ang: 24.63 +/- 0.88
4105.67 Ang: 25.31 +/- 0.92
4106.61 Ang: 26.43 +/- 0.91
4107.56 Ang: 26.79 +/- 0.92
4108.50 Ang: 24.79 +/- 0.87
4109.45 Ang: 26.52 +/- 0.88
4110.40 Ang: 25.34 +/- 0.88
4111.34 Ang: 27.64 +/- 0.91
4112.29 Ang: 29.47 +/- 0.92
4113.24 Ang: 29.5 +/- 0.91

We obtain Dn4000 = 1.00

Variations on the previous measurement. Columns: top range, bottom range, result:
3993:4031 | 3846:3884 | 1.03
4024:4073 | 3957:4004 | 1.18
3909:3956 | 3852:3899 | 1.04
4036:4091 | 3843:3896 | 1.01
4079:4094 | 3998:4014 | 0.82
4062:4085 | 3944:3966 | 1.05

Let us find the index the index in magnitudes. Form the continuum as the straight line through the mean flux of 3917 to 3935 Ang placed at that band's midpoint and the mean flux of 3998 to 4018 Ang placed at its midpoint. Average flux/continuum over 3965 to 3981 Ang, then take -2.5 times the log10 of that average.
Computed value 0.31 mag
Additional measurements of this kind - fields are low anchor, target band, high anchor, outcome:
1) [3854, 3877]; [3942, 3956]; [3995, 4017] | 0.05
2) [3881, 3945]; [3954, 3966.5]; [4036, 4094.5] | 0.16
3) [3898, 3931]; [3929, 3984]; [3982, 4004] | 0.12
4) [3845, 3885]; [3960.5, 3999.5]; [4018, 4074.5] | 0.18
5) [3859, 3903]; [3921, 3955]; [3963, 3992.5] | -0.13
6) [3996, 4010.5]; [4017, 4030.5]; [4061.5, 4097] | -0.07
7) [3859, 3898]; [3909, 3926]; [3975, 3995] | -0.11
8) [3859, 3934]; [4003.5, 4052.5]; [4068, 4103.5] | -0.18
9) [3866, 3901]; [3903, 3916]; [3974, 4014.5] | -0.08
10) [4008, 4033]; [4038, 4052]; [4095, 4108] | -0.13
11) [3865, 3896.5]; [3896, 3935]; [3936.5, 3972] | -0.11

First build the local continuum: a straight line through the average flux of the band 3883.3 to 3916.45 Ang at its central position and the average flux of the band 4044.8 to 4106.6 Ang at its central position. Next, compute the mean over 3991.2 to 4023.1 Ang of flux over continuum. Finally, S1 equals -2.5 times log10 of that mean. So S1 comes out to -0.11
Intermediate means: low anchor 38.3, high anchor 33.2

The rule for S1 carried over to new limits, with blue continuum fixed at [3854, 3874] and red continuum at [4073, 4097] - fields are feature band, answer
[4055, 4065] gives -0.15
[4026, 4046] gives -0.18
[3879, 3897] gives 0.09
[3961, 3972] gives 0.23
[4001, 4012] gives -0.14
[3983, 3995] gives -0.01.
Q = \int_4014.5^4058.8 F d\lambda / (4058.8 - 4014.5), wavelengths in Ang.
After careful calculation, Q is 39.3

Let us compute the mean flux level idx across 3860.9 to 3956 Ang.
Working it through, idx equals 39.1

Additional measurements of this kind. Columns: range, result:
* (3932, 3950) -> 38.4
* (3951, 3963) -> 34.2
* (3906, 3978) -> 36.8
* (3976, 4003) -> 35.9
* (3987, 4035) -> 38.7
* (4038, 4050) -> 39.5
